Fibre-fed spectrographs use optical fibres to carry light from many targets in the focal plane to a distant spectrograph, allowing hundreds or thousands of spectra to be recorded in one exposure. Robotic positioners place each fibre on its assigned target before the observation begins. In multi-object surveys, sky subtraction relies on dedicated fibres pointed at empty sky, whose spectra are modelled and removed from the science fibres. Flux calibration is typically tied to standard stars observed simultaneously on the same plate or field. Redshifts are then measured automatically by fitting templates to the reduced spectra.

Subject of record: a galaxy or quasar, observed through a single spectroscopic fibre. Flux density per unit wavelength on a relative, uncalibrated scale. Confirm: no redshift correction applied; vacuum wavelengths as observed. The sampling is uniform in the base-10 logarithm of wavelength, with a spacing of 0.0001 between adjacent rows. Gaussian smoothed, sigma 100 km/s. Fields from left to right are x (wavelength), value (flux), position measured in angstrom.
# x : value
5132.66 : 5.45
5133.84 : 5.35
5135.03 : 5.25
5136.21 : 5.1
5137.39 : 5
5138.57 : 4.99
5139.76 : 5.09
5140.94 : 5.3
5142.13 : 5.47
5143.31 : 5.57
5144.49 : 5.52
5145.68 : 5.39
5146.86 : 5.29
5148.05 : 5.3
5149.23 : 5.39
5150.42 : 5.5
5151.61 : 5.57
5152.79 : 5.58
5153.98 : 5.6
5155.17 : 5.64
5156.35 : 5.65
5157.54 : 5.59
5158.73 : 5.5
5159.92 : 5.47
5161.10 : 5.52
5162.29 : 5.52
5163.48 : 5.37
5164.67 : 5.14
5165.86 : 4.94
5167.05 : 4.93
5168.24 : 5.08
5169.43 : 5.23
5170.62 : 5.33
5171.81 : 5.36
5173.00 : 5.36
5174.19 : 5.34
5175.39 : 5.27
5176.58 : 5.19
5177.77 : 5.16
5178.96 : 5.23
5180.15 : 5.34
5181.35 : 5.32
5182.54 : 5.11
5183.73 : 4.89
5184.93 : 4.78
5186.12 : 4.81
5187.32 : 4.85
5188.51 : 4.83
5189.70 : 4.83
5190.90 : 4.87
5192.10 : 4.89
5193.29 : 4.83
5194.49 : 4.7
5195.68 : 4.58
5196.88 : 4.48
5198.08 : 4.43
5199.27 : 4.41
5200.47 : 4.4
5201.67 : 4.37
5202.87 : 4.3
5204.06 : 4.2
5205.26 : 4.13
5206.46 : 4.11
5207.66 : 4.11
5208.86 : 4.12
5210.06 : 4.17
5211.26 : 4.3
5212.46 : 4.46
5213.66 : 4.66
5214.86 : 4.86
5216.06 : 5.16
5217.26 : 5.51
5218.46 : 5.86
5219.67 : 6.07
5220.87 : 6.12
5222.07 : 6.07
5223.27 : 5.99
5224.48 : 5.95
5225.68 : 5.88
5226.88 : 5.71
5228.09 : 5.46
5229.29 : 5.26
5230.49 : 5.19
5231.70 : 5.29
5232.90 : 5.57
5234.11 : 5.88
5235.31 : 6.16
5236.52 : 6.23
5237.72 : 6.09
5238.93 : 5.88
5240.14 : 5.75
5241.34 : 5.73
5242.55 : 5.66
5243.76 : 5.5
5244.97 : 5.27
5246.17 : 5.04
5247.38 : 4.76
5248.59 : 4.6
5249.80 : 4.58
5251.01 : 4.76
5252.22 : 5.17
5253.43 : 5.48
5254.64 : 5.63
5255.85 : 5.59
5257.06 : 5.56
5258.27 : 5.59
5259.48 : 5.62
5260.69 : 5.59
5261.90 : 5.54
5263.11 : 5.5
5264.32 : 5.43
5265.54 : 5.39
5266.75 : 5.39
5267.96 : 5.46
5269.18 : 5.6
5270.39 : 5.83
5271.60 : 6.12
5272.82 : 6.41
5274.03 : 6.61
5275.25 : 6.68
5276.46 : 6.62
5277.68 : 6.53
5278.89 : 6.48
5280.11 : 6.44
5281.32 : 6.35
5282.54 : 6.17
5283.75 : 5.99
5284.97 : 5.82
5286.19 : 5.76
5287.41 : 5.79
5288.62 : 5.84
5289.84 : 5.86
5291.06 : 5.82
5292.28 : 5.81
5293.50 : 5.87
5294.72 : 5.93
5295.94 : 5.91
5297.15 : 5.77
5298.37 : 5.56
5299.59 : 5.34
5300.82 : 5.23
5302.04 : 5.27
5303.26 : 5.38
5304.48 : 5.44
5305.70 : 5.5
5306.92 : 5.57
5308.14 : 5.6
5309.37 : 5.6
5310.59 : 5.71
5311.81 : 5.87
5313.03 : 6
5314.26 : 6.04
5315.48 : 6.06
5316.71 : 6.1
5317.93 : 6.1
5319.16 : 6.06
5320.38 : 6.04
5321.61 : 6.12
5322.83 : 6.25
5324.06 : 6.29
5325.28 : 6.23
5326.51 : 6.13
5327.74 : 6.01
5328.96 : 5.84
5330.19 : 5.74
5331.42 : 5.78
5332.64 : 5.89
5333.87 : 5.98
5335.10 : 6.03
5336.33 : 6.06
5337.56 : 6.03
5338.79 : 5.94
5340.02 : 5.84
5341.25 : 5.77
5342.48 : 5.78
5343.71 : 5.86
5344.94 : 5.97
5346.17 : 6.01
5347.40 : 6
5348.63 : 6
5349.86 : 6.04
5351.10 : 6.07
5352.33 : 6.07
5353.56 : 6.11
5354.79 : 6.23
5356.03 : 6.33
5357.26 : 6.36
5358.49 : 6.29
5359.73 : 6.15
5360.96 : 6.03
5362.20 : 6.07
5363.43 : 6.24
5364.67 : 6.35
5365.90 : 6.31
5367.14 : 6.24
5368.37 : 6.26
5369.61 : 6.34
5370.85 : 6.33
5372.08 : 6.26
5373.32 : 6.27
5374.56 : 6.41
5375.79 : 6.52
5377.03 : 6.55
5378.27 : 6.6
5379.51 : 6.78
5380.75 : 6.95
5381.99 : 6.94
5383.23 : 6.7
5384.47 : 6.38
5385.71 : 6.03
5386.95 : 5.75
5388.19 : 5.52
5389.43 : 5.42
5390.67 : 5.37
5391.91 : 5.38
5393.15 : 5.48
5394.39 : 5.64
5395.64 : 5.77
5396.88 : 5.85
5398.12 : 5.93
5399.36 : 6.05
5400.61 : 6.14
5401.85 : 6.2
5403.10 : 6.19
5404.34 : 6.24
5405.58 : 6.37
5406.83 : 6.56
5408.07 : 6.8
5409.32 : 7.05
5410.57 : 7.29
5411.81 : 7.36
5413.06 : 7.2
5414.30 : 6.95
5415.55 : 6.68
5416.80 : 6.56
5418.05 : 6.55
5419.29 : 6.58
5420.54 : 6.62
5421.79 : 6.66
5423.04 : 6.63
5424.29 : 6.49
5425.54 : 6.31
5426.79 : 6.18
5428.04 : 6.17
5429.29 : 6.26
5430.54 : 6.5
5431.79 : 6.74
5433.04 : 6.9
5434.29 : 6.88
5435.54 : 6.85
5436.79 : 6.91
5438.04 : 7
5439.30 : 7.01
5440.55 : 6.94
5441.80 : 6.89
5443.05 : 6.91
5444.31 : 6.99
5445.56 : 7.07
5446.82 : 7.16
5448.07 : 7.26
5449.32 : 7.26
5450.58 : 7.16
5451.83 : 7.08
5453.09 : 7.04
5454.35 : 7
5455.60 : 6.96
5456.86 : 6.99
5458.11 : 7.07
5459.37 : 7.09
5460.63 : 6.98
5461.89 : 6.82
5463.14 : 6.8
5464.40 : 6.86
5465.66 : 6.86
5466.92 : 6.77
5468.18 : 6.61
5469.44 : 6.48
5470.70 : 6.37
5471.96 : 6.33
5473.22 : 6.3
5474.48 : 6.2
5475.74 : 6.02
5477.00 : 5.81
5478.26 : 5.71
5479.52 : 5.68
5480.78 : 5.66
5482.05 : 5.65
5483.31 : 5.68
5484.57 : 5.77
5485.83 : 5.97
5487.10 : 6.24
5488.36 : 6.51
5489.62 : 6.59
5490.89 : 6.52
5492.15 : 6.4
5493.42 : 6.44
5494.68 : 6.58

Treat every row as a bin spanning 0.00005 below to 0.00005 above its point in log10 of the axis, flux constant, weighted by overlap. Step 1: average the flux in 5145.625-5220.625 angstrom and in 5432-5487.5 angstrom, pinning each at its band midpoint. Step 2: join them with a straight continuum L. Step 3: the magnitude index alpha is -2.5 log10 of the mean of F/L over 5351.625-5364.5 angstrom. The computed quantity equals -0.03 mag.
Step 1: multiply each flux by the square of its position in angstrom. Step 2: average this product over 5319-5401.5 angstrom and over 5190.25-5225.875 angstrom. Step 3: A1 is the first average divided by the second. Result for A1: 1.3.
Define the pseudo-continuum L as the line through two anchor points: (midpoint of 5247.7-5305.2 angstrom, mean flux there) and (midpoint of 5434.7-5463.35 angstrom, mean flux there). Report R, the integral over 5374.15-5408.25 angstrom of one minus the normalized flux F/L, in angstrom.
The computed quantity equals 2.2 angstrom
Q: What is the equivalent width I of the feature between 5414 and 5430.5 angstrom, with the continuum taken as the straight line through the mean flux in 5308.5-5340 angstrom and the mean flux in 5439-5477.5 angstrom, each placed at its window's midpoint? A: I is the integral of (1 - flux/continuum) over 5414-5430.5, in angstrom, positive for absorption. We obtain 0.2 angstrom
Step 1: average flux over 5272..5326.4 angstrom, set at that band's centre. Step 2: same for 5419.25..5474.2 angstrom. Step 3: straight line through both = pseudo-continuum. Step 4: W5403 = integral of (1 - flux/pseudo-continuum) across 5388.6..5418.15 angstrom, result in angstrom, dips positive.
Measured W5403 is 1.18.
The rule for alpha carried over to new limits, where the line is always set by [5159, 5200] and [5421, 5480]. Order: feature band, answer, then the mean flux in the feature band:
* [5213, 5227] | -0.07 mag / 5.65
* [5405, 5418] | -0.07 mag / 6.86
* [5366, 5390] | -0.01 mag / 6.33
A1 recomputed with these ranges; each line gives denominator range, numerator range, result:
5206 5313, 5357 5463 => 1.24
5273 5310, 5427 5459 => 1.24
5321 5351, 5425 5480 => 1.17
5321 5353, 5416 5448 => 1.16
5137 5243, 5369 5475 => 1.38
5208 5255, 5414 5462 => 1.37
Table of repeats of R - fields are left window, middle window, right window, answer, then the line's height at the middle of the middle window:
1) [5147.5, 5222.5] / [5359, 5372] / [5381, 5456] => -0.06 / 6.21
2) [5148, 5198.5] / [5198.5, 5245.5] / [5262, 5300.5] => 2.51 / 5.51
